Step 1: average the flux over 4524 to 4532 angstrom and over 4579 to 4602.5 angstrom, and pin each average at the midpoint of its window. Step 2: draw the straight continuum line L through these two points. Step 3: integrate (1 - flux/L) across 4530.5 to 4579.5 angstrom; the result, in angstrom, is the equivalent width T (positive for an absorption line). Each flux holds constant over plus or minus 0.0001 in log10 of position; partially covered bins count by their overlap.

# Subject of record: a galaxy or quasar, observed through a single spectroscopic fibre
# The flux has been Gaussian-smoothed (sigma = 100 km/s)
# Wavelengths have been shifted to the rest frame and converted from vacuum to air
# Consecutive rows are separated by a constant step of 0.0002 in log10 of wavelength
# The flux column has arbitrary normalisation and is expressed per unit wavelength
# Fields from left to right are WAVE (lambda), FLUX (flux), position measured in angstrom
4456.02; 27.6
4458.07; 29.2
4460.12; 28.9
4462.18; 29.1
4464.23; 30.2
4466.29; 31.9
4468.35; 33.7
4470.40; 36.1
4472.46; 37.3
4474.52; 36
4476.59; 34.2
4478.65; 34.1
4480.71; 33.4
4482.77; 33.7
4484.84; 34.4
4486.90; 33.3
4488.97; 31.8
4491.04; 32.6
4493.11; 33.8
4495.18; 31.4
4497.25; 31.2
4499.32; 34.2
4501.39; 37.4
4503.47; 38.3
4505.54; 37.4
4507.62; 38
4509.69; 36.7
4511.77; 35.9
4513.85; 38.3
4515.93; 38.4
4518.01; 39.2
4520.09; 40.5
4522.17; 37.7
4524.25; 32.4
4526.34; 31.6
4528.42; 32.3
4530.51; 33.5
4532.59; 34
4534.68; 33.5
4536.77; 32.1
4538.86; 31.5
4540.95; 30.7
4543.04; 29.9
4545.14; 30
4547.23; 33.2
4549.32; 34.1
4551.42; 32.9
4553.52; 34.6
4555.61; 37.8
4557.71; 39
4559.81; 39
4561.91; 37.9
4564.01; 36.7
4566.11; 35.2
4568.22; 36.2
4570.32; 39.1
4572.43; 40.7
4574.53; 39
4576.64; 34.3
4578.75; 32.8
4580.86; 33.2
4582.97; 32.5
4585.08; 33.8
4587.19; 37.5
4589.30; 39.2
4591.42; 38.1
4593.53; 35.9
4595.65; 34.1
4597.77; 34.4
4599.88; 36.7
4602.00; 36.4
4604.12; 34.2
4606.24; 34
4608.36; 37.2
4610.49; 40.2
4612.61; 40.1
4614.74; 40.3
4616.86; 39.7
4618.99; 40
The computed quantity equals -1.6 angstrom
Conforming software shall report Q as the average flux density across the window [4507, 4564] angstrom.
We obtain 35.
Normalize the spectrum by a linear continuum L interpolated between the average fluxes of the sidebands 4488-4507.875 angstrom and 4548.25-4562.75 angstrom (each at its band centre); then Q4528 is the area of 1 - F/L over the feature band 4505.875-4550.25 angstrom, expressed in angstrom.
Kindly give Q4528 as 1.23 angstrom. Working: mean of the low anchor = 34.5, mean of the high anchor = 36.5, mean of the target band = 34.5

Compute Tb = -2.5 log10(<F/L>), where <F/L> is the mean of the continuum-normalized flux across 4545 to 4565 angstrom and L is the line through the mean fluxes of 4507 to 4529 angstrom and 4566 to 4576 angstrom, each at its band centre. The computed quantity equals 0.06 mag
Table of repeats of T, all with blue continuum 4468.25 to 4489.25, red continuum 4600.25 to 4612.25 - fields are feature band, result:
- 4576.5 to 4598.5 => 0.7 angstrom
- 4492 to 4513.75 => -0.4 angstrom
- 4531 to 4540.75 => 0.8 angstrom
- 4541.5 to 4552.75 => 1.1 angstrom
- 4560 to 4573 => -0.6 angstrom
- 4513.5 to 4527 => -0.7 angstrom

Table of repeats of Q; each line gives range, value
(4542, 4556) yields 33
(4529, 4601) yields 35.1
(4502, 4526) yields 37.3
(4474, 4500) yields 33.3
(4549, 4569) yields 36.4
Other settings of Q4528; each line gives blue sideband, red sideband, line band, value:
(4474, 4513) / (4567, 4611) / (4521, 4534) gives 0.6 angstrom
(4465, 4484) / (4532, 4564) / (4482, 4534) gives -1.3 angstrom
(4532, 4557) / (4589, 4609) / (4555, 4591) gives -2.4 angstrom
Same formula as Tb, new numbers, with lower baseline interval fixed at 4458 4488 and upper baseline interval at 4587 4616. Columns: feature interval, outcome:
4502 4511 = -0.102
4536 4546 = 0.145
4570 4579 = -0.035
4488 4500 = 0.044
